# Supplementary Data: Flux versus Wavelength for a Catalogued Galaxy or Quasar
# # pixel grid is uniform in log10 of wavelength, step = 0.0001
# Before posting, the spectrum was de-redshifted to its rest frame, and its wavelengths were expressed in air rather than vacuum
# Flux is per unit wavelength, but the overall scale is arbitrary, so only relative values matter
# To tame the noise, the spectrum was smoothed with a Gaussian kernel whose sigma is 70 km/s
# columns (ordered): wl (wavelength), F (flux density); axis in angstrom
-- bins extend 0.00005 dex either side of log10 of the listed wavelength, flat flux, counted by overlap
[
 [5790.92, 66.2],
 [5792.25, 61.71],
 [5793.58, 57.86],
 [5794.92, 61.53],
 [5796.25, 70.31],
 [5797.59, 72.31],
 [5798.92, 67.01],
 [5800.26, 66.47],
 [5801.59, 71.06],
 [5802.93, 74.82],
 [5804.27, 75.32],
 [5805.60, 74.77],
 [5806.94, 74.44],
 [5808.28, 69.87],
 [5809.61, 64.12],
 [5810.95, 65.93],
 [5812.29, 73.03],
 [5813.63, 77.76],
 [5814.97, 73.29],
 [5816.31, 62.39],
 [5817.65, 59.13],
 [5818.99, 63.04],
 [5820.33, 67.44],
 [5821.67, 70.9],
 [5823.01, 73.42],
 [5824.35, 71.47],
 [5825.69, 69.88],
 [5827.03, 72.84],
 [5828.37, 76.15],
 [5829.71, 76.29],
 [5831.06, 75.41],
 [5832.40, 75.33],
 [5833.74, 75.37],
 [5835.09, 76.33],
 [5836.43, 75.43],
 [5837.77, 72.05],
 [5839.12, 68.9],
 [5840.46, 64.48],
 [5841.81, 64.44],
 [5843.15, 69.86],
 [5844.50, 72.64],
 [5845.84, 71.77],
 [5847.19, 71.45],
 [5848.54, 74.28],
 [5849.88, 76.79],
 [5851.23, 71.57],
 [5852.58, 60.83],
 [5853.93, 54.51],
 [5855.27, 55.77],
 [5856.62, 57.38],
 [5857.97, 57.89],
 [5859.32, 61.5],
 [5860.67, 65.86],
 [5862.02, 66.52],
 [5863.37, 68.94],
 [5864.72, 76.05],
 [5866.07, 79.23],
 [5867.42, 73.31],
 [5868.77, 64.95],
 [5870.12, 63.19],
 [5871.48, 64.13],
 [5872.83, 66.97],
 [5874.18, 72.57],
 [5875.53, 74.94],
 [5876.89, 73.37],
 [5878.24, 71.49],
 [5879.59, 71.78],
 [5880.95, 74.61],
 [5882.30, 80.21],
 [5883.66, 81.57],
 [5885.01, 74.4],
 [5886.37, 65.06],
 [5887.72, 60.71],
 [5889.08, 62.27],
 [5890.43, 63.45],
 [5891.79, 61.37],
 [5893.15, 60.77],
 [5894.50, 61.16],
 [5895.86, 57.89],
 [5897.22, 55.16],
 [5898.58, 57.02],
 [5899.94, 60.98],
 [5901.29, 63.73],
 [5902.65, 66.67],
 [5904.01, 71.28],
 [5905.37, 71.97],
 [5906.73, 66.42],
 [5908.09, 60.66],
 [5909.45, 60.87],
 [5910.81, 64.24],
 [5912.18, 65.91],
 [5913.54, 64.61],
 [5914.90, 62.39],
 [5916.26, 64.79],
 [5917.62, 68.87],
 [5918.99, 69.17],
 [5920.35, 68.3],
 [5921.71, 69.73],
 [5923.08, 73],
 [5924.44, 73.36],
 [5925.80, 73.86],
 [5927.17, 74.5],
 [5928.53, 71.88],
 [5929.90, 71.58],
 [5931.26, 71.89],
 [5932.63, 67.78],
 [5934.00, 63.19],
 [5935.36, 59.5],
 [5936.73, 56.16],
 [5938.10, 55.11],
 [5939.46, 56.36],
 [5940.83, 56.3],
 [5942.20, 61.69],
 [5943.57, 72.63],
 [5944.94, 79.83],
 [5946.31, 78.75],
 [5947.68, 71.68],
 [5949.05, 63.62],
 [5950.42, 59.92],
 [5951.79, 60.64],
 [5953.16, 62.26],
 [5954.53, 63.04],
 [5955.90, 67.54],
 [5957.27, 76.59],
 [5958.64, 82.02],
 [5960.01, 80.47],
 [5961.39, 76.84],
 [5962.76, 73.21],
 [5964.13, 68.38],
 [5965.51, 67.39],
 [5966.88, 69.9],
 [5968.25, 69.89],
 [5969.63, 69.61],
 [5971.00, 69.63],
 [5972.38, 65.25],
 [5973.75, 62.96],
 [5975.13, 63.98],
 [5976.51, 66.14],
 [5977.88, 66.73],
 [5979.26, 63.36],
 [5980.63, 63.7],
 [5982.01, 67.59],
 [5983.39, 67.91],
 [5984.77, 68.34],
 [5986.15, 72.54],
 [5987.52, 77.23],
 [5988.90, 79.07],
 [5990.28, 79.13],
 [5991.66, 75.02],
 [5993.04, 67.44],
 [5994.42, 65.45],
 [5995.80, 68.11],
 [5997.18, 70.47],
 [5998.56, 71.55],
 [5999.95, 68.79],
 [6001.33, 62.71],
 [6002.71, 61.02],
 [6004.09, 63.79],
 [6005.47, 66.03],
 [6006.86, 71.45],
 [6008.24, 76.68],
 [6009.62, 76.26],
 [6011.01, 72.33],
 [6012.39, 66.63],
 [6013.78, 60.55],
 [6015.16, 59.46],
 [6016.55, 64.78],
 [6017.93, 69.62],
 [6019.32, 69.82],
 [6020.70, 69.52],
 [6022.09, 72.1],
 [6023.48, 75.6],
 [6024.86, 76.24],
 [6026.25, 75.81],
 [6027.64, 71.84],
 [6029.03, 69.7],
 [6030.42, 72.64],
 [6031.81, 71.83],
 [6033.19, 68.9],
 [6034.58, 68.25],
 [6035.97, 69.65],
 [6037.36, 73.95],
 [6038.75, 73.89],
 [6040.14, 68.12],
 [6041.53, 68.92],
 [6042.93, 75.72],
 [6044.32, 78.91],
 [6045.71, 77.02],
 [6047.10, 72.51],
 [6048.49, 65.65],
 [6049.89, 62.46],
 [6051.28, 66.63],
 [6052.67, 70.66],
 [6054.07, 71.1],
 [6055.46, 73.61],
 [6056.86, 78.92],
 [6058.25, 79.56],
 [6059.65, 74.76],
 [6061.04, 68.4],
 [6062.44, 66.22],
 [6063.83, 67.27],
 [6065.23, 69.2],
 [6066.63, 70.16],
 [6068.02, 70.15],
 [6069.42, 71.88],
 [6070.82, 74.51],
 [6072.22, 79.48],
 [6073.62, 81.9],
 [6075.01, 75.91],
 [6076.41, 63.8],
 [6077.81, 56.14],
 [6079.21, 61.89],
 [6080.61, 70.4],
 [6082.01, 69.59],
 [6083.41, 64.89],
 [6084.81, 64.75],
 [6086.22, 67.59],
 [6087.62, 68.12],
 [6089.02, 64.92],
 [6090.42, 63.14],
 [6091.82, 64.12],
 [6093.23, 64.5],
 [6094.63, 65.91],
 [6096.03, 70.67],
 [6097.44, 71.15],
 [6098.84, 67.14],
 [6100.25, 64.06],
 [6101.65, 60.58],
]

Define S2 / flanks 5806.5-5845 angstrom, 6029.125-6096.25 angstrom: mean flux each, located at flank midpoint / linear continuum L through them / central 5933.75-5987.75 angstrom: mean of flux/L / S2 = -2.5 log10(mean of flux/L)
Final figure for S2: 0.05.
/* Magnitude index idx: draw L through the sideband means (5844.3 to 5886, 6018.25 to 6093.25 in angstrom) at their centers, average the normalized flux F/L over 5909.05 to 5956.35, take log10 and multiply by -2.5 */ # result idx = 0.052 mag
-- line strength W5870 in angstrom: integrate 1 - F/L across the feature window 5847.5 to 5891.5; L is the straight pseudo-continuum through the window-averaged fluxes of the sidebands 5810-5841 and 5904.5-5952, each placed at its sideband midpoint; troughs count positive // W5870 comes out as 0.58 angstrom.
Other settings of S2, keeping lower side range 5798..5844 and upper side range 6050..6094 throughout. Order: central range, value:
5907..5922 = 0.08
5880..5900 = 0.08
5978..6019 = 0.02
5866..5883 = -0.01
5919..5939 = 0.04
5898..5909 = 0.09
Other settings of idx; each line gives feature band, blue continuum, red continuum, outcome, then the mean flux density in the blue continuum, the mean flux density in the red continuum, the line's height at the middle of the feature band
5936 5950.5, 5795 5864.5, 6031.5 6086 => 0.08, 69.4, 70.7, 70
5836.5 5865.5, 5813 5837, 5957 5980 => 0.07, 71.8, 70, 71.4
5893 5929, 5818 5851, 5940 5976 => 0.06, 71.8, 68.9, 70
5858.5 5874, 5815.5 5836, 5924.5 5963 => 0.03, 71.1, 68.2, 70.1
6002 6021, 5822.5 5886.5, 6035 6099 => 0.04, 70.3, 69.9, 70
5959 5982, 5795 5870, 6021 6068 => 0.03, 69.6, 71.7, 70.9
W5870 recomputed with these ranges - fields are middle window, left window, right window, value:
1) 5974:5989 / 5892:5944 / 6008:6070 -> -0.02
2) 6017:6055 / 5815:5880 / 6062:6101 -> -1.64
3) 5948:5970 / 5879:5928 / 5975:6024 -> -0.48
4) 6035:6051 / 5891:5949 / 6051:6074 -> 0.07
